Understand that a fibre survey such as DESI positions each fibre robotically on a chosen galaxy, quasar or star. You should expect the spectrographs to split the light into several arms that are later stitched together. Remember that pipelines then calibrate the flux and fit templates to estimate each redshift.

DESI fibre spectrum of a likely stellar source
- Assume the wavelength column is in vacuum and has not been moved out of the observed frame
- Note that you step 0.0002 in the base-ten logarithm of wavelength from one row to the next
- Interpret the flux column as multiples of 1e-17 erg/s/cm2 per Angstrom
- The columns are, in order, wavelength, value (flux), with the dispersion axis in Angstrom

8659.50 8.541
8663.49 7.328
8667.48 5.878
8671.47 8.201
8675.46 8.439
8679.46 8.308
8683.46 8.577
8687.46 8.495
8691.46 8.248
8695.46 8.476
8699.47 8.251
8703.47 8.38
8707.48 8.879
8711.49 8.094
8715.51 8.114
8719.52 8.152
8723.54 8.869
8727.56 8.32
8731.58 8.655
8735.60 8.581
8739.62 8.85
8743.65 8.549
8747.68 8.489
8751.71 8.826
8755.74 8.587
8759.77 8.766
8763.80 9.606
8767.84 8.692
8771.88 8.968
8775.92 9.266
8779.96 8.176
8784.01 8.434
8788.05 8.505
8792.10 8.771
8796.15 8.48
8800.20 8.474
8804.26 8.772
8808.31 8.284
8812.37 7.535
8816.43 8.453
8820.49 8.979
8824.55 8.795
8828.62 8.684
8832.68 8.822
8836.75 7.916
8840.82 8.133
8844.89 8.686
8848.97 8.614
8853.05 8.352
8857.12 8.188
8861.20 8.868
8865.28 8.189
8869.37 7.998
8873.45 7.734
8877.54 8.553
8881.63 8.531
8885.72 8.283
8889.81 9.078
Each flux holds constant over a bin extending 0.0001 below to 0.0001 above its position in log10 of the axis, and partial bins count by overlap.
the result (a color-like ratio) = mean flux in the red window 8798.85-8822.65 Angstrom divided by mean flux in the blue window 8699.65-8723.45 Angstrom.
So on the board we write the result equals 1.0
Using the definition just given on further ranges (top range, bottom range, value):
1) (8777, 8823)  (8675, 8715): 1.01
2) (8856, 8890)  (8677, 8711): 0.99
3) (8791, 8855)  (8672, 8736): 1.01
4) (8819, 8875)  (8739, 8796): 0.96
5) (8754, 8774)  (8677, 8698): 1.06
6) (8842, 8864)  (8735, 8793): 0.97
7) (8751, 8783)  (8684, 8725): 1.05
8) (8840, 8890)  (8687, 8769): 0.98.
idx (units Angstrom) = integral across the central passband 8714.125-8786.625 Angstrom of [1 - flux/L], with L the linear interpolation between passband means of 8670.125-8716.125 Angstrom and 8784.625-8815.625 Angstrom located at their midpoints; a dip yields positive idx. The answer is -2.3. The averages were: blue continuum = 8.38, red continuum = 8.41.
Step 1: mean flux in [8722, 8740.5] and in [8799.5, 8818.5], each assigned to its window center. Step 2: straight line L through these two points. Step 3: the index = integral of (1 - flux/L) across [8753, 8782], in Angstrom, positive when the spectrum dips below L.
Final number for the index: -1.3 Angstrom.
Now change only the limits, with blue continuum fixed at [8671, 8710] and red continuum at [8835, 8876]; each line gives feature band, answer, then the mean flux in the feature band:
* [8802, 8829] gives -0.6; 8.49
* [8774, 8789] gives -0.5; 8.6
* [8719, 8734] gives -0.2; 8.53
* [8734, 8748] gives -0.4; 8.63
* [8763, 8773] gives -0.8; 9.03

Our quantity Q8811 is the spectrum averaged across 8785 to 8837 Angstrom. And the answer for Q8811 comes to 8.52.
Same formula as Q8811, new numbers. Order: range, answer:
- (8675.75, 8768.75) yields 8.55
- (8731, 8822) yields 8.64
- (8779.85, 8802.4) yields 8.5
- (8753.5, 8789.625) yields 8.78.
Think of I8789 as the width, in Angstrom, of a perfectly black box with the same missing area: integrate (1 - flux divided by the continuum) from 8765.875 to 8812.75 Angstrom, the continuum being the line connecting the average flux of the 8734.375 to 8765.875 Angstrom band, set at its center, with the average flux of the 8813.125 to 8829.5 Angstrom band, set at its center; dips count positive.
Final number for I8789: 0.8 Angstrom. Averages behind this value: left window 8.79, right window 8.64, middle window 8.56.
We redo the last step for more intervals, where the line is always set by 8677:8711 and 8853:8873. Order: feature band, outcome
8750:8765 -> -1.0 Angstrom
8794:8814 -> 0.0 Angstrom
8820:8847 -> -0.8 Angstrom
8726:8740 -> -0.3 Angstrom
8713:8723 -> 0.2 Angstrom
